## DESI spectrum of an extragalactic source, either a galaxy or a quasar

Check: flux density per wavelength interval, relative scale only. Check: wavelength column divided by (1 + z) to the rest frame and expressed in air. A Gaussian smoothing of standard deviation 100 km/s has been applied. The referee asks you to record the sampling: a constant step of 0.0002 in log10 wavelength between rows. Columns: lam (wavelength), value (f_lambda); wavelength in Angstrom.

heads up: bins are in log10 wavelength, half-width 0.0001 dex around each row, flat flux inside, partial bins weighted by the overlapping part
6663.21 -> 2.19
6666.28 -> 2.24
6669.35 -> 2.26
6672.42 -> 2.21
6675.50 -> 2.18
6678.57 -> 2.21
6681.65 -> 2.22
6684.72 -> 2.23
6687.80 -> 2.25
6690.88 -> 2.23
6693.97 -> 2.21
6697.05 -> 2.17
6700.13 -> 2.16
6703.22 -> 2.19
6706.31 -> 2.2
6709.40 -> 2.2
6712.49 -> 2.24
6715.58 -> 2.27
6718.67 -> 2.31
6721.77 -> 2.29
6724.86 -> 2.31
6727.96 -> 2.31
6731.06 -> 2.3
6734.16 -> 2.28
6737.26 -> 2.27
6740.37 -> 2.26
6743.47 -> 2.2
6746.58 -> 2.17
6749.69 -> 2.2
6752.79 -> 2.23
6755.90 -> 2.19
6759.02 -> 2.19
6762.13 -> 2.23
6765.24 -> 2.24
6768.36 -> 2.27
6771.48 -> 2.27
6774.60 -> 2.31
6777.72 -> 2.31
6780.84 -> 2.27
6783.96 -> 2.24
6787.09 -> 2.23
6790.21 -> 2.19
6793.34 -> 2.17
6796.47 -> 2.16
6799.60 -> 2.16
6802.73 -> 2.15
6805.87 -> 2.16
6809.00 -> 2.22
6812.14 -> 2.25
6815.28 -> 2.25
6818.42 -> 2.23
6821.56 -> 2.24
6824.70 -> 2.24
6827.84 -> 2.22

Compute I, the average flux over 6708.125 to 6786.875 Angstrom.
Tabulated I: 2.25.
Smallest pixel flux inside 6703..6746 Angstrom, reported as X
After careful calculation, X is 2.19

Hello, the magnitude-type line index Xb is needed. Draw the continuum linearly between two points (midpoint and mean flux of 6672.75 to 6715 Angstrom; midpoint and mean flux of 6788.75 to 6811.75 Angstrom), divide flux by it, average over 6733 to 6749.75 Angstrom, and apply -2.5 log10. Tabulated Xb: -0.02 mag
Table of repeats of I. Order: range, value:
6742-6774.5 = 2.22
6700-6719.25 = 2.22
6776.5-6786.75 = 2.27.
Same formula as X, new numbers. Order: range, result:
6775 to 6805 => 2.15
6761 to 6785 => 2.23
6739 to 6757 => 2.17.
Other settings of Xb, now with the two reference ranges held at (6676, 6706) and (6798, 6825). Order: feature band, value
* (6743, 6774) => -0.01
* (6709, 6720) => -0.03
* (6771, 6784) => -0.04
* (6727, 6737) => -0.04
